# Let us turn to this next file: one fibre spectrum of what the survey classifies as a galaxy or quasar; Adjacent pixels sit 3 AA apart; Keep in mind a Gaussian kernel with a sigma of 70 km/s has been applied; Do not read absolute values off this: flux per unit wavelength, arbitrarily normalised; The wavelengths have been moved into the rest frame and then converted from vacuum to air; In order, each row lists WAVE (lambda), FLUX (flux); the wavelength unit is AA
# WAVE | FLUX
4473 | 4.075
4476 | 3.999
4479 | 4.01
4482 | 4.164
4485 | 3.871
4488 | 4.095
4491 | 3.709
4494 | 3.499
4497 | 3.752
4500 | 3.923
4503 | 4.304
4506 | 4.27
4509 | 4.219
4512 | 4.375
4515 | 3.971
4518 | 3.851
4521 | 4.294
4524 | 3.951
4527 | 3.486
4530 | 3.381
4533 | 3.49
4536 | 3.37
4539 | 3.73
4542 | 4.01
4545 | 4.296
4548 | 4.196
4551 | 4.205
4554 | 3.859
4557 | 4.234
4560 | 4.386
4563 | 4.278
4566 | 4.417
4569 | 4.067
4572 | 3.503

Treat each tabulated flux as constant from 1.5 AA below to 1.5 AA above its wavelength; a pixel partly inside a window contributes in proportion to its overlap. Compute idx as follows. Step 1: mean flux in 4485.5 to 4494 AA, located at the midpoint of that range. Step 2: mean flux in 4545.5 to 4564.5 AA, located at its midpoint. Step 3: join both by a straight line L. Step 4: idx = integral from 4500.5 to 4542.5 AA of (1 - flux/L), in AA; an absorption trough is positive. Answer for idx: 1.0 AA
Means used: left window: 3.83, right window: 4.2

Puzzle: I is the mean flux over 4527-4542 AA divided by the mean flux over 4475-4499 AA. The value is 0.91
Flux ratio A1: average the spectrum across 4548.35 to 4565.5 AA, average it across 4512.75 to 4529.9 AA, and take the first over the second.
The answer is 1.08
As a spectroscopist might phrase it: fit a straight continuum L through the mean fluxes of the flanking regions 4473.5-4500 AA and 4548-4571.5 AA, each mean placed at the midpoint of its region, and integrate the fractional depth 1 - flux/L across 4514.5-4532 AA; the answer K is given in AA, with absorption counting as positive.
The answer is 1.00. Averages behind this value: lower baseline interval 3.9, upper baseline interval 4.18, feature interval 3.8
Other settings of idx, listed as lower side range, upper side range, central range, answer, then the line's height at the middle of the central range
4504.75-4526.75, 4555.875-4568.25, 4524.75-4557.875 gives 3.0 AA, 4.22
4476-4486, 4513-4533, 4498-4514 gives -1.2 AA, 3.9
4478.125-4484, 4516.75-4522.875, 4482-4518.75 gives 0.7 AA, 4.08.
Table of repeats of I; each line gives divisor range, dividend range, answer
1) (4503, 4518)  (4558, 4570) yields 1.03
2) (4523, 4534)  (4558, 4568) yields 1.22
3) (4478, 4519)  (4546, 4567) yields 1.05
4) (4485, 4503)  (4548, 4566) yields 1.10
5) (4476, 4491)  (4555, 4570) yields 1.07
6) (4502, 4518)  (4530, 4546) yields 0.89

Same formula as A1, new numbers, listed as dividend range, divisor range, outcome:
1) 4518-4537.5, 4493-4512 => 0.91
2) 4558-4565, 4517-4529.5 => 1.12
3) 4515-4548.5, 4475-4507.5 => 0.96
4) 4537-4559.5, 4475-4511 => 1.02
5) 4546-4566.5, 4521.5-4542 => 1.16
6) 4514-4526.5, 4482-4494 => 1.03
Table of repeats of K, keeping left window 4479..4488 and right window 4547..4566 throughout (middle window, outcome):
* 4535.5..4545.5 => 0.8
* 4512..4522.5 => 0.1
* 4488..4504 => 0.8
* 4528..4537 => 1.6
